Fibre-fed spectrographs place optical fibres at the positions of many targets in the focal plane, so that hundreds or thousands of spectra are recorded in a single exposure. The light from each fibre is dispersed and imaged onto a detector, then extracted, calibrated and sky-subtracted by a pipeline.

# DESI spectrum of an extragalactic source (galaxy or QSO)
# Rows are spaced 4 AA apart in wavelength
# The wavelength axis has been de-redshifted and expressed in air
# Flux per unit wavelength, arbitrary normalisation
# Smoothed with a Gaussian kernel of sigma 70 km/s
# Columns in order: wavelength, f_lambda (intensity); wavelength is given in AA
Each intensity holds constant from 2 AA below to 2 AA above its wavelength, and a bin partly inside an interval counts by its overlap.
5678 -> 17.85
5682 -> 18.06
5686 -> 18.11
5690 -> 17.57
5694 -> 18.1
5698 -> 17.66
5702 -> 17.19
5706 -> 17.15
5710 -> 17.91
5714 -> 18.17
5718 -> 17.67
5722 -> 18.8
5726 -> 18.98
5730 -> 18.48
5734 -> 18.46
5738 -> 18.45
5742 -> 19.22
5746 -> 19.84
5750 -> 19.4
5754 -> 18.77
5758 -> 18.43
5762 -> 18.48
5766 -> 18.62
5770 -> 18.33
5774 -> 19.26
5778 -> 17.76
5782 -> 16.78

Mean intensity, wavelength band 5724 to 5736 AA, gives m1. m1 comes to 18.6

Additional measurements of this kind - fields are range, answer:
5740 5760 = 19.1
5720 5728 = 18.9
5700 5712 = 17.4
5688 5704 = 17.6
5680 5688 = 18.1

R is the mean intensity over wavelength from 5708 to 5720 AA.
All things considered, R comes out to 17.9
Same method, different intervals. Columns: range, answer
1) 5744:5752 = 19.6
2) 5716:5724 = 18.2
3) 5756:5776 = 18.6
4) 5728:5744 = 18.7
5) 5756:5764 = 18.5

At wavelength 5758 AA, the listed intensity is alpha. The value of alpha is 18.43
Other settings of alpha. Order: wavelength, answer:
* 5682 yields 18.06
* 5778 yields 17.76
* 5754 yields 18.77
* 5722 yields 18.8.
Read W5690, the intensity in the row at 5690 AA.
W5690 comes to 17.57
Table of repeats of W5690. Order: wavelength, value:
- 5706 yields 17.15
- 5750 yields 19.4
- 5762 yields 18.48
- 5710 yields 17.91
